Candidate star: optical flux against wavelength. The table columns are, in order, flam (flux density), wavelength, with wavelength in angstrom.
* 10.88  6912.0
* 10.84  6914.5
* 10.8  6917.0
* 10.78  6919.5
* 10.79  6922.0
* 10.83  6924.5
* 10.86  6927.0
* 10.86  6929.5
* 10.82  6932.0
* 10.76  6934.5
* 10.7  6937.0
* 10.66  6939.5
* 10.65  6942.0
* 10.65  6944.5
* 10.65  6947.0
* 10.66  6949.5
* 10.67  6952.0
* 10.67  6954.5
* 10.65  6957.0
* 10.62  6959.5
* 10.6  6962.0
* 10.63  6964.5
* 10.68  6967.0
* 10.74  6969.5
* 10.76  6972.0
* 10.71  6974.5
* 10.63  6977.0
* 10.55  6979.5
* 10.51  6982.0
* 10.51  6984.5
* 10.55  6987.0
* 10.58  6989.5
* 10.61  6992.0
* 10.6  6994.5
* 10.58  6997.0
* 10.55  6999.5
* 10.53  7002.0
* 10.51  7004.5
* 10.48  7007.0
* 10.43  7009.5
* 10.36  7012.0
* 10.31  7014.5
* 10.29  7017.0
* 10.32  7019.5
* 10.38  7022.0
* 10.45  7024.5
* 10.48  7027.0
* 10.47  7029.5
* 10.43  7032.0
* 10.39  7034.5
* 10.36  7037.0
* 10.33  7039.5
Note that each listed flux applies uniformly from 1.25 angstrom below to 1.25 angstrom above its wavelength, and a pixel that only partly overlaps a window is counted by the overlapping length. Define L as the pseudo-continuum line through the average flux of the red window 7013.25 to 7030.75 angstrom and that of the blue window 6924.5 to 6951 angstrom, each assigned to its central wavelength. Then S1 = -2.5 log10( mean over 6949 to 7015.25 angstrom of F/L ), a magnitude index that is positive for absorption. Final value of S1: -0.003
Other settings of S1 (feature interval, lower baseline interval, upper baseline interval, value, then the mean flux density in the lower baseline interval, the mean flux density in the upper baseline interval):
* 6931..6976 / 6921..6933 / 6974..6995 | 0.00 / 10.8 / 10.6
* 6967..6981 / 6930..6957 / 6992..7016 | -0.01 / 10.7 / 10.5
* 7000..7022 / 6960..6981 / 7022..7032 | 0.01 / 10.7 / 10.5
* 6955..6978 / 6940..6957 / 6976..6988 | -0.01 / 10.7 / 10.5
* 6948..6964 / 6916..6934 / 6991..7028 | 0.00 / 10.8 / 10.5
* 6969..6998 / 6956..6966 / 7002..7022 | -0.01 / 10.6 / 10.4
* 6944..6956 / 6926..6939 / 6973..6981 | 0.01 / 10.8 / 10.6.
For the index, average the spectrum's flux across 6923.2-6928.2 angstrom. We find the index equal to 10.8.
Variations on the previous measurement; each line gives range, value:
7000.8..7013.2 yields 10.5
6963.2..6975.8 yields 10.7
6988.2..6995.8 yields 10.6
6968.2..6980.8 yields 10.7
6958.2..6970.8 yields 10.7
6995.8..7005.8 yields 10.5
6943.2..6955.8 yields 10.7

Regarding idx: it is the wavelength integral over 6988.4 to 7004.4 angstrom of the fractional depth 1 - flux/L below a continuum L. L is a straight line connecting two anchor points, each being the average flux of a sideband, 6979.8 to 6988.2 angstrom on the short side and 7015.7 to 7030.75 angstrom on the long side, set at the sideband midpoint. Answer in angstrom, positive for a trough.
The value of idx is -0.13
